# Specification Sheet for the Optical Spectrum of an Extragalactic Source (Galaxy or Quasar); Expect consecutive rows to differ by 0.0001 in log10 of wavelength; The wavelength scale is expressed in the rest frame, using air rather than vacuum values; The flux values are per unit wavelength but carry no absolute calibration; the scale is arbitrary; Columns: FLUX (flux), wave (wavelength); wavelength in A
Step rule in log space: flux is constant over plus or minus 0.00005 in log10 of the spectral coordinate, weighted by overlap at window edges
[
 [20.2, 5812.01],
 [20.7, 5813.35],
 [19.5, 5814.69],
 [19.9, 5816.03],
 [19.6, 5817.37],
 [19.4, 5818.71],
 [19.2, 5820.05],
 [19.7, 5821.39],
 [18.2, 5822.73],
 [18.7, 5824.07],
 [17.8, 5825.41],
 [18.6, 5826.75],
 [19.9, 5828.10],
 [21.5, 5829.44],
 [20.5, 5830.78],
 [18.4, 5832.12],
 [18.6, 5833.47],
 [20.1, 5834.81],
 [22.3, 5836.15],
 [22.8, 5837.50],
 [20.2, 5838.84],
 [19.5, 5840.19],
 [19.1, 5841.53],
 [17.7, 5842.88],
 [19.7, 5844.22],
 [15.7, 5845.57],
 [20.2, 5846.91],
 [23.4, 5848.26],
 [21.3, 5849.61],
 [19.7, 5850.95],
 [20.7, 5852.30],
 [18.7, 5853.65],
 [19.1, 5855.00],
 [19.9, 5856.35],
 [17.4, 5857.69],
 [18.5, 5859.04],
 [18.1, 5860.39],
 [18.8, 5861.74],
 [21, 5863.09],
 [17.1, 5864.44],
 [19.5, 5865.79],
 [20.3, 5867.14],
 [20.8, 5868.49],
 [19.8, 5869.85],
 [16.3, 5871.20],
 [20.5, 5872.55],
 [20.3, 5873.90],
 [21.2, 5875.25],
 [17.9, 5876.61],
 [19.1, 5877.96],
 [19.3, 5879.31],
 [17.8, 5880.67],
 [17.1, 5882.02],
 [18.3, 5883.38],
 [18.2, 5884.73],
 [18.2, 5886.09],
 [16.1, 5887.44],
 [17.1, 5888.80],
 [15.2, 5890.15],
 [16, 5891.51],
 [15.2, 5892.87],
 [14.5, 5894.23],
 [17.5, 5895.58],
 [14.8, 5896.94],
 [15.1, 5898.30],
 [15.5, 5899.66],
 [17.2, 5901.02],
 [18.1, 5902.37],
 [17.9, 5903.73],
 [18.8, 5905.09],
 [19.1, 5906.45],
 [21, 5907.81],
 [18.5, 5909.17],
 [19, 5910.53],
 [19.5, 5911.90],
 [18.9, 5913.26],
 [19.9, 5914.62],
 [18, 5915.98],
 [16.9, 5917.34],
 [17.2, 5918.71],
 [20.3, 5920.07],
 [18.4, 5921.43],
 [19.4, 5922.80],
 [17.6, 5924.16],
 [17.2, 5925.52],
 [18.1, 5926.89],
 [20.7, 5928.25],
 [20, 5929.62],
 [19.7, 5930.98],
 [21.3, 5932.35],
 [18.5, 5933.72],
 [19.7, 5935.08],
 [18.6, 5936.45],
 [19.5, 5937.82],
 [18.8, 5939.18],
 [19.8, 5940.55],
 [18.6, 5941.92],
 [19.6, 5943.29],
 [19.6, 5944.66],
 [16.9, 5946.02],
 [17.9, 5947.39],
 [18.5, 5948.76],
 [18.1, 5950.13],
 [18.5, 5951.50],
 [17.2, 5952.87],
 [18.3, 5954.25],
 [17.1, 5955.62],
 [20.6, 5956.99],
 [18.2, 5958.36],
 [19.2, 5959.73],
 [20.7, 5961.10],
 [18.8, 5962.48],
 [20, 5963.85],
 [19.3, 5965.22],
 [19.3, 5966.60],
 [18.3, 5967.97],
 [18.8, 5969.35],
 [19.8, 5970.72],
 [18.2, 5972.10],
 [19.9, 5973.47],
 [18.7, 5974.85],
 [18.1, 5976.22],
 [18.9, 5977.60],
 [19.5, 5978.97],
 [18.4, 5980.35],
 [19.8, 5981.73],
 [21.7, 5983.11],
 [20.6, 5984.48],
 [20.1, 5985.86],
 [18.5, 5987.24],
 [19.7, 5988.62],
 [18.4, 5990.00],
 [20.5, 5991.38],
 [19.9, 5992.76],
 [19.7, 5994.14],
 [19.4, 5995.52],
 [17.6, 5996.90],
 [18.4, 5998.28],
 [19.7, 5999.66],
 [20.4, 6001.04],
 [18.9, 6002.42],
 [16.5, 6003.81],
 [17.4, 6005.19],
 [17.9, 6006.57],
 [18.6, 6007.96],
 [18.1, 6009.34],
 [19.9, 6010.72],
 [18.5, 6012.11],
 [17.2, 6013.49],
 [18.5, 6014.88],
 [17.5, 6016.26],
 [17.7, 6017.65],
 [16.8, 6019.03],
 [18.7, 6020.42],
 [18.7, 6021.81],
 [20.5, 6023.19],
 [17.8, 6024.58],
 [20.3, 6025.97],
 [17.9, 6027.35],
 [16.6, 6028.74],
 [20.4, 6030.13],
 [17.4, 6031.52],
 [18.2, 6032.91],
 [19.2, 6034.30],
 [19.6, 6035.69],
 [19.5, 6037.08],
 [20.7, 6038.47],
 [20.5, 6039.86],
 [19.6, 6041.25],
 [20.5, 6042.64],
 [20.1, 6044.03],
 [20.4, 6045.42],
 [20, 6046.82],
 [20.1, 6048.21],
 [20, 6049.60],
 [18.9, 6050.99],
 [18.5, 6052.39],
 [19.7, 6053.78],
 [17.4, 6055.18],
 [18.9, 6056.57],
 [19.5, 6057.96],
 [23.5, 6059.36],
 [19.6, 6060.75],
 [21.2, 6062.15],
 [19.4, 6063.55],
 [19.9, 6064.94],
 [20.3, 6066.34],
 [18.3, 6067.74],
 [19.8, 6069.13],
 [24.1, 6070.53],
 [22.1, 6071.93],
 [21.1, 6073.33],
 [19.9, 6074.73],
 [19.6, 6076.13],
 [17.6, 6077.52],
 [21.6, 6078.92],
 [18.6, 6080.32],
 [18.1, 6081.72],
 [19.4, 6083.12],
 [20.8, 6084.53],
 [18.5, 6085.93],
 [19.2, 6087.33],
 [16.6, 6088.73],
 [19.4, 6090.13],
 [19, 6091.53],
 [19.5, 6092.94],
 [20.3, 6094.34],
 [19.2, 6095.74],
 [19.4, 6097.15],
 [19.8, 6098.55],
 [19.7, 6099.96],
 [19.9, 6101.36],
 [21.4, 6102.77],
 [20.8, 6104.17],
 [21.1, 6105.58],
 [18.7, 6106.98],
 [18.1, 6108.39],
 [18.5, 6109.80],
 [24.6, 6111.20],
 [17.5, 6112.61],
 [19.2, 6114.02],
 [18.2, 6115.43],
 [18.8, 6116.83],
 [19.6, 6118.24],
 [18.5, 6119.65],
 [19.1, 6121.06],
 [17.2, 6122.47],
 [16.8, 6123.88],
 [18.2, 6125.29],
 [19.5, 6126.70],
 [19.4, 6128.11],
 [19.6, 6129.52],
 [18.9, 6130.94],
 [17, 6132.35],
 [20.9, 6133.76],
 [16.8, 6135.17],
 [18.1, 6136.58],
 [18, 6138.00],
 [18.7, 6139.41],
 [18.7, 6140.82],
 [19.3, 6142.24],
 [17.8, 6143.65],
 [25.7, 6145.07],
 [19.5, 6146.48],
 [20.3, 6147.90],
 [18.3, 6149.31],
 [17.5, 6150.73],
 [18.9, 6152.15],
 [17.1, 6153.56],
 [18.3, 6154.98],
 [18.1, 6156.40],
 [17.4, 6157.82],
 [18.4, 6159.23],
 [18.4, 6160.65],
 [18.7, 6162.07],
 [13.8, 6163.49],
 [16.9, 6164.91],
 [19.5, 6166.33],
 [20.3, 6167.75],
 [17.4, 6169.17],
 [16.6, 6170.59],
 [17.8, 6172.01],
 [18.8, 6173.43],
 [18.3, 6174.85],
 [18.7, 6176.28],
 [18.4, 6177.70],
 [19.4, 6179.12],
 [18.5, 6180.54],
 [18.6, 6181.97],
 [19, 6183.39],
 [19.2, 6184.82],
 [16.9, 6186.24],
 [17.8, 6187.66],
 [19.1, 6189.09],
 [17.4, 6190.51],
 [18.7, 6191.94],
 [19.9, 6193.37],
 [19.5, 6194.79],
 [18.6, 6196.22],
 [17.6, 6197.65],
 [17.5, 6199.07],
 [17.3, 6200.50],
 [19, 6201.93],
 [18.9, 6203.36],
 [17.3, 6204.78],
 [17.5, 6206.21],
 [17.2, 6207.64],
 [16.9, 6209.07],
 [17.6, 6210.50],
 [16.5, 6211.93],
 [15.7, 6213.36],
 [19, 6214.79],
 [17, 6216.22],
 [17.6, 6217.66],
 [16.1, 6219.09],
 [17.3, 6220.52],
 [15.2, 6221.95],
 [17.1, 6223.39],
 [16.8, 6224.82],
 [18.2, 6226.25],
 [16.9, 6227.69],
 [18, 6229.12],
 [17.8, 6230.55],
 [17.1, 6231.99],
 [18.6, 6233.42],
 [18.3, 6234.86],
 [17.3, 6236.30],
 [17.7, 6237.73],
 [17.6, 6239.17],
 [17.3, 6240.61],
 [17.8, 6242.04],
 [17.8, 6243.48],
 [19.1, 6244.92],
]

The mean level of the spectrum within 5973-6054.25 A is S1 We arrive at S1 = 19.1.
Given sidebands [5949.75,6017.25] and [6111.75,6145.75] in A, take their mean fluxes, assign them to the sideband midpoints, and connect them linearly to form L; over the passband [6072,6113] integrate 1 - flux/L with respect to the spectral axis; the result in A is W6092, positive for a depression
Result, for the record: -1.7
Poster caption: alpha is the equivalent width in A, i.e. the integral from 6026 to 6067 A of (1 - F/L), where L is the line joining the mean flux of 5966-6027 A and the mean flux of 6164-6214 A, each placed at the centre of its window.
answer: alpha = -1.9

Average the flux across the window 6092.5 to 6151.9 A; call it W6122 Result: 19.2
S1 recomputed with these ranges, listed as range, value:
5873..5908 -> 17.5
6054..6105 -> 19.8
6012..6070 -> 19.3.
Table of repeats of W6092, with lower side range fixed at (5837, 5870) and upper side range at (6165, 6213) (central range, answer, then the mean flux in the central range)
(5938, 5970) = 0.56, 18.8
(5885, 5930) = 3.59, 17.8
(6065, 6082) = -1.34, 20.1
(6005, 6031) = 0.69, 18.4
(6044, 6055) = -0.48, 19.6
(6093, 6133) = -1.63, 19.3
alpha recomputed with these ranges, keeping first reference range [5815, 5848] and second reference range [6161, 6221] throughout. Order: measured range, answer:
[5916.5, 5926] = 0.48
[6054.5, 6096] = -2.91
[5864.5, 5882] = 0.10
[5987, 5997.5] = -0.24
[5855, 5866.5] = 0.34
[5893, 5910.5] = 1.71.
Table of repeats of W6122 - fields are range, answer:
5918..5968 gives 18.9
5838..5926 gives 18.5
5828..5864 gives 19.7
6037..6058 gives 19.7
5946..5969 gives 18.7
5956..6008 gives 19.2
